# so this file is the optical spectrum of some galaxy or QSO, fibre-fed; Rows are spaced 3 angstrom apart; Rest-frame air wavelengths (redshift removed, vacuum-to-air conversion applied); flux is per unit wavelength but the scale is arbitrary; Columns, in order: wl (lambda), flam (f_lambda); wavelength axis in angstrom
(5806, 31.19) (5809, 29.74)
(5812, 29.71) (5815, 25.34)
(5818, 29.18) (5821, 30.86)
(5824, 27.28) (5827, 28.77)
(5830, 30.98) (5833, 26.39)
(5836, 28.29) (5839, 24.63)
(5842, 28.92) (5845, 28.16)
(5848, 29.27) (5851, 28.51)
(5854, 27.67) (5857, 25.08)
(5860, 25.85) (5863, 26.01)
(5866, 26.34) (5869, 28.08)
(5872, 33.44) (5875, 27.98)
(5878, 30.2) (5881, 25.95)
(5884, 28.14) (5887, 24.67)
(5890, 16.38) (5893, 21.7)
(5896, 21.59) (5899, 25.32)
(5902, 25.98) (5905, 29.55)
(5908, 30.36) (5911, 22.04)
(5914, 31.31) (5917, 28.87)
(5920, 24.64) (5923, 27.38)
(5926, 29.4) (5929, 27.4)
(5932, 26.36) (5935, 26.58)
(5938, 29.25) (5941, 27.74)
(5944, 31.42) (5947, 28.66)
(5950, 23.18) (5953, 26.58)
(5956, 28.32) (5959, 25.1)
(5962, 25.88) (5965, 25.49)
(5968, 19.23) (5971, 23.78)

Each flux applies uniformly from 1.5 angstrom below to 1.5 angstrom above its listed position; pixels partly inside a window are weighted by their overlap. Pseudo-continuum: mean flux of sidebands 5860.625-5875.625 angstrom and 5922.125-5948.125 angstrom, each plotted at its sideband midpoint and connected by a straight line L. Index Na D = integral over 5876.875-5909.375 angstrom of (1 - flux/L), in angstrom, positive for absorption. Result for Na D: 3.32 angstrom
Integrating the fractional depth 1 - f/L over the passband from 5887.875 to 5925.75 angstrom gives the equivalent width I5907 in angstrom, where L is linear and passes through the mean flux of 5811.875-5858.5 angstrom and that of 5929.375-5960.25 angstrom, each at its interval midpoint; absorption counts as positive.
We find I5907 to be 2.8 angstrom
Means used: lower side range 28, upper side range 27.3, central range 25.5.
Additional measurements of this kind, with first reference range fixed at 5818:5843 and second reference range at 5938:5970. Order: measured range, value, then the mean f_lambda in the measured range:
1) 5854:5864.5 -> 0.7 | 25.9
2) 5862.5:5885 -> -0.6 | 28.4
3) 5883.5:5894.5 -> 2.1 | 22.2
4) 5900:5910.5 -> -0.3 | 27.8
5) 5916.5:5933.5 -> -0.3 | 27.3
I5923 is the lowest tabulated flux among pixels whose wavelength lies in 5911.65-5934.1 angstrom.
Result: 24.64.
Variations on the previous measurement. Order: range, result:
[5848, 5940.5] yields 16.38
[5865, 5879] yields 26.34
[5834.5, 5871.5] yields 24.63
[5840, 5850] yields 28.16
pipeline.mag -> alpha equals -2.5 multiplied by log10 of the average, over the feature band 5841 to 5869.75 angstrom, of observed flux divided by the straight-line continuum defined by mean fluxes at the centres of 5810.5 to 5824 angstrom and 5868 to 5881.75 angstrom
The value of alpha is 0.07 mag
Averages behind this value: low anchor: 28.6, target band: 27.3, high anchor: 29.3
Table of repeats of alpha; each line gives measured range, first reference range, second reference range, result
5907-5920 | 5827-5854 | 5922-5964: 0.00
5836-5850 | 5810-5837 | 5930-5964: 0.02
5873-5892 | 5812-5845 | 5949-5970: 0.05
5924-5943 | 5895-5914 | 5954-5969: -0.09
